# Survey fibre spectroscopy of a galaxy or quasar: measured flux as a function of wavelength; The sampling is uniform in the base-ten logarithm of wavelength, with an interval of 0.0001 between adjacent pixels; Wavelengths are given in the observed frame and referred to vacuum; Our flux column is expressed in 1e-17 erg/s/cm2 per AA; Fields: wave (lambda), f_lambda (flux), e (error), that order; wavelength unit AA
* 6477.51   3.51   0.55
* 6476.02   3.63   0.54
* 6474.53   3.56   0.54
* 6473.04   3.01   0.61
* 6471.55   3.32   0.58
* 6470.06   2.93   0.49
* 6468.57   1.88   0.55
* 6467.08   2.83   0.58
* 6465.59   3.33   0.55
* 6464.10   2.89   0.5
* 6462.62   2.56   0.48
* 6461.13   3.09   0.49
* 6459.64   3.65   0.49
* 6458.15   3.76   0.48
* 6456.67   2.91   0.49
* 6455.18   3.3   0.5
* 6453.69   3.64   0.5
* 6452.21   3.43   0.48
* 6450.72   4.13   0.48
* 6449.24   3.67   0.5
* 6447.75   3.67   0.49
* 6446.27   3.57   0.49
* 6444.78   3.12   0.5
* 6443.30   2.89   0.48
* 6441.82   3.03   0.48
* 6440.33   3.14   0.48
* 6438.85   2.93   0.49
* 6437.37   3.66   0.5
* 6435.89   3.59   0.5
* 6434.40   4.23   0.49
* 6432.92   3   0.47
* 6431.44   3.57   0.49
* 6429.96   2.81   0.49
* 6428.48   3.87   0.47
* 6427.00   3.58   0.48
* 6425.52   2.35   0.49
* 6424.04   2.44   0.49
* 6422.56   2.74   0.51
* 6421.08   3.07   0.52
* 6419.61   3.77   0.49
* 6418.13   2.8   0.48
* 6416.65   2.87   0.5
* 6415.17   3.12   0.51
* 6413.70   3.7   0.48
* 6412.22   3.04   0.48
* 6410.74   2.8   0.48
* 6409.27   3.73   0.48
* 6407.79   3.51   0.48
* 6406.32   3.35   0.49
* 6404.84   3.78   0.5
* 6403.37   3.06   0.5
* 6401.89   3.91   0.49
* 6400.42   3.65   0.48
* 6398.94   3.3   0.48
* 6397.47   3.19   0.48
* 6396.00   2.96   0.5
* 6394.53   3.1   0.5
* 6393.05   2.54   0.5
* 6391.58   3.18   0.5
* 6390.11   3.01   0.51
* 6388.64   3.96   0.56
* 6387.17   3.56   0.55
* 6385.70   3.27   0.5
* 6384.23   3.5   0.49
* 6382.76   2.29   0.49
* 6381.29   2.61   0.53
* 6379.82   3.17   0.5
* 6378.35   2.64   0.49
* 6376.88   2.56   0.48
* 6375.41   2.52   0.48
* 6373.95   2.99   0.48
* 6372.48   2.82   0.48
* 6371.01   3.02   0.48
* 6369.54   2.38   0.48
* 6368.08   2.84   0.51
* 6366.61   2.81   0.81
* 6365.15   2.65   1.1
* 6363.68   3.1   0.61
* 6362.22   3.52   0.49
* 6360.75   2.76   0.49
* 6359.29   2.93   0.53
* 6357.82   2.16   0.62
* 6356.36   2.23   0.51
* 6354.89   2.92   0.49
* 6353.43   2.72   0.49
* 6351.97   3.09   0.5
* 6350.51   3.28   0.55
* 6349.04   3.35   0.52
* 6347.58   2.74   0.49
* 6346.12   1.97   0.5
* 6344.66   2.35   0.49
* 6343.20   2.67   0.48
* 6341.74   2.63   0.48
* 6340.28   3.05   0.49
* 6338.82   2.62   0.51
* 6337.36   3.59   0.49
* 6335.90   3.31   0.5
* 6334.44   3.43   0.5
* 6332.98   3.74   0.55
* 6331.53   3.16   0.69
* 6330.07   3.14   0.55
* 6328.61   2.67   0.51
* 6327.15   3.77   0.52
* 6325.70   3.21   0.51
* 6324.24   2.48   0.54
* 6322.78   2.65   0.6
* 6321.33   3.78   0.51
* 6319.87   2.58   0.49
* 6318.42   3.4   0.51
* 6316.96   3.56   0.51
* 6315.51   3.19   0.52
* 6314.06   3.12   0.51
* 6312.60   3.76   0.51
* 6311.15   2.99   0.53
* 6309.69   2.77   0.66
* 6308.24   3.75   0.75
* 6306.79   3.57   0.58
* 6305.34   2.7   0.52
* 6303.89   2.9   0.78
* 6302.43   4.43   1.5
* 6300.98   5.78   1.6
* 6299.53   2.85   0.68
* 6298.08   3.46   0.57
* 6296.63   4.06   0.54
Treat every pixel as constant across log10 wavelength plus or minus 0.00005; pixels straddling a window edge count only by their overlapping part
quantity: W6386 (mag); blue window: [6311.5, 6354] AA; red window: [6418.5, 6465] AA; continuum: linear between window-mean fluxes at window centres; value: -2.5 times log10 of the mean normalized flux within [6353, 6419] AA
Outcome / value 0.05 mag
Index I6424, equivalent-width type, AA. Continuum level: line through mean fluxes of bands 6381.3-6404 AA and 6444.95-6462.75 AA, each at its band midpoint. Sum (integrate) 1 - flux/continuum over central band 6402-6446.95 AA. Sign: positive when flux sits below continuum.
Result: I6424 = 1.3 AA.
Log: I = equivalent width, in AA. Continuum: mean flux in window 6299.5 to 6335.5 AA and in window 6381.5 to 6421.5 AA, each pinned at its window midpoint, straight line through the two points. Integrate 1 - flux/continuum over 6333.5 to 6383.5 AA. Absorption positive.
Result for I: 7.3 AA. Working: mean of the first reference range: 3.34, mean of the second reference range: 3.25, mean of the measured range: 2.82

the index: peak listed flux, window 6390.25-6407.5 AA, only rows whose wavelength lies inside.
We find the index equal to 3.91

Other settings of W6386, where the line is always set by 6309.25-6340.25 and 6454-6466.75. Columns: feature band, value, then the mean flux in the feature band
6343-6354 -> 0.15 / 2.78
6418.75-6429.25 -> 0.03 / 3.11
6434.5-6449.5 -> -0.05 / 3.35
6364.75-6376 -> 0.16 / 2.76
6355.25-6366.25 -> 0.15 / 2.77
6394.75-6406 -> -0.07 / 3.39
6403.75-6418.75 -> -0.03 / 3.27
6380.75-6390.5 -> 0.00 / 3.19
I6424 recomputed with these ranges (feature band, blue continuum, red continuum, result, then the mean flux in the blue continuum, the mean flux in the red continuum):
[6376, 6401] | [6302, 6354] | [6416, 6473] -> 0.6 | 3.11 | 3.21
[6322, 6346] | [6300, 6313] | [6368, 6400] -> 2.7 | 3.61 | 2.98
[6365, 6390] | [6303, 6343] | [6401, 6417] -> 2.8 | 3.17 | 3.37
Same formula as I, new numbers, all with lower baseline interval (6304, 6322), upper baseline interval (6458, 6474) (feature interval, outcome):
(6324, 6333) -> 0.2 AA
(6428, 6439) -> -1.5 AA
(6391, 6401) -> 0.0 AA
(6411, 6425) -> 0.2 AA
